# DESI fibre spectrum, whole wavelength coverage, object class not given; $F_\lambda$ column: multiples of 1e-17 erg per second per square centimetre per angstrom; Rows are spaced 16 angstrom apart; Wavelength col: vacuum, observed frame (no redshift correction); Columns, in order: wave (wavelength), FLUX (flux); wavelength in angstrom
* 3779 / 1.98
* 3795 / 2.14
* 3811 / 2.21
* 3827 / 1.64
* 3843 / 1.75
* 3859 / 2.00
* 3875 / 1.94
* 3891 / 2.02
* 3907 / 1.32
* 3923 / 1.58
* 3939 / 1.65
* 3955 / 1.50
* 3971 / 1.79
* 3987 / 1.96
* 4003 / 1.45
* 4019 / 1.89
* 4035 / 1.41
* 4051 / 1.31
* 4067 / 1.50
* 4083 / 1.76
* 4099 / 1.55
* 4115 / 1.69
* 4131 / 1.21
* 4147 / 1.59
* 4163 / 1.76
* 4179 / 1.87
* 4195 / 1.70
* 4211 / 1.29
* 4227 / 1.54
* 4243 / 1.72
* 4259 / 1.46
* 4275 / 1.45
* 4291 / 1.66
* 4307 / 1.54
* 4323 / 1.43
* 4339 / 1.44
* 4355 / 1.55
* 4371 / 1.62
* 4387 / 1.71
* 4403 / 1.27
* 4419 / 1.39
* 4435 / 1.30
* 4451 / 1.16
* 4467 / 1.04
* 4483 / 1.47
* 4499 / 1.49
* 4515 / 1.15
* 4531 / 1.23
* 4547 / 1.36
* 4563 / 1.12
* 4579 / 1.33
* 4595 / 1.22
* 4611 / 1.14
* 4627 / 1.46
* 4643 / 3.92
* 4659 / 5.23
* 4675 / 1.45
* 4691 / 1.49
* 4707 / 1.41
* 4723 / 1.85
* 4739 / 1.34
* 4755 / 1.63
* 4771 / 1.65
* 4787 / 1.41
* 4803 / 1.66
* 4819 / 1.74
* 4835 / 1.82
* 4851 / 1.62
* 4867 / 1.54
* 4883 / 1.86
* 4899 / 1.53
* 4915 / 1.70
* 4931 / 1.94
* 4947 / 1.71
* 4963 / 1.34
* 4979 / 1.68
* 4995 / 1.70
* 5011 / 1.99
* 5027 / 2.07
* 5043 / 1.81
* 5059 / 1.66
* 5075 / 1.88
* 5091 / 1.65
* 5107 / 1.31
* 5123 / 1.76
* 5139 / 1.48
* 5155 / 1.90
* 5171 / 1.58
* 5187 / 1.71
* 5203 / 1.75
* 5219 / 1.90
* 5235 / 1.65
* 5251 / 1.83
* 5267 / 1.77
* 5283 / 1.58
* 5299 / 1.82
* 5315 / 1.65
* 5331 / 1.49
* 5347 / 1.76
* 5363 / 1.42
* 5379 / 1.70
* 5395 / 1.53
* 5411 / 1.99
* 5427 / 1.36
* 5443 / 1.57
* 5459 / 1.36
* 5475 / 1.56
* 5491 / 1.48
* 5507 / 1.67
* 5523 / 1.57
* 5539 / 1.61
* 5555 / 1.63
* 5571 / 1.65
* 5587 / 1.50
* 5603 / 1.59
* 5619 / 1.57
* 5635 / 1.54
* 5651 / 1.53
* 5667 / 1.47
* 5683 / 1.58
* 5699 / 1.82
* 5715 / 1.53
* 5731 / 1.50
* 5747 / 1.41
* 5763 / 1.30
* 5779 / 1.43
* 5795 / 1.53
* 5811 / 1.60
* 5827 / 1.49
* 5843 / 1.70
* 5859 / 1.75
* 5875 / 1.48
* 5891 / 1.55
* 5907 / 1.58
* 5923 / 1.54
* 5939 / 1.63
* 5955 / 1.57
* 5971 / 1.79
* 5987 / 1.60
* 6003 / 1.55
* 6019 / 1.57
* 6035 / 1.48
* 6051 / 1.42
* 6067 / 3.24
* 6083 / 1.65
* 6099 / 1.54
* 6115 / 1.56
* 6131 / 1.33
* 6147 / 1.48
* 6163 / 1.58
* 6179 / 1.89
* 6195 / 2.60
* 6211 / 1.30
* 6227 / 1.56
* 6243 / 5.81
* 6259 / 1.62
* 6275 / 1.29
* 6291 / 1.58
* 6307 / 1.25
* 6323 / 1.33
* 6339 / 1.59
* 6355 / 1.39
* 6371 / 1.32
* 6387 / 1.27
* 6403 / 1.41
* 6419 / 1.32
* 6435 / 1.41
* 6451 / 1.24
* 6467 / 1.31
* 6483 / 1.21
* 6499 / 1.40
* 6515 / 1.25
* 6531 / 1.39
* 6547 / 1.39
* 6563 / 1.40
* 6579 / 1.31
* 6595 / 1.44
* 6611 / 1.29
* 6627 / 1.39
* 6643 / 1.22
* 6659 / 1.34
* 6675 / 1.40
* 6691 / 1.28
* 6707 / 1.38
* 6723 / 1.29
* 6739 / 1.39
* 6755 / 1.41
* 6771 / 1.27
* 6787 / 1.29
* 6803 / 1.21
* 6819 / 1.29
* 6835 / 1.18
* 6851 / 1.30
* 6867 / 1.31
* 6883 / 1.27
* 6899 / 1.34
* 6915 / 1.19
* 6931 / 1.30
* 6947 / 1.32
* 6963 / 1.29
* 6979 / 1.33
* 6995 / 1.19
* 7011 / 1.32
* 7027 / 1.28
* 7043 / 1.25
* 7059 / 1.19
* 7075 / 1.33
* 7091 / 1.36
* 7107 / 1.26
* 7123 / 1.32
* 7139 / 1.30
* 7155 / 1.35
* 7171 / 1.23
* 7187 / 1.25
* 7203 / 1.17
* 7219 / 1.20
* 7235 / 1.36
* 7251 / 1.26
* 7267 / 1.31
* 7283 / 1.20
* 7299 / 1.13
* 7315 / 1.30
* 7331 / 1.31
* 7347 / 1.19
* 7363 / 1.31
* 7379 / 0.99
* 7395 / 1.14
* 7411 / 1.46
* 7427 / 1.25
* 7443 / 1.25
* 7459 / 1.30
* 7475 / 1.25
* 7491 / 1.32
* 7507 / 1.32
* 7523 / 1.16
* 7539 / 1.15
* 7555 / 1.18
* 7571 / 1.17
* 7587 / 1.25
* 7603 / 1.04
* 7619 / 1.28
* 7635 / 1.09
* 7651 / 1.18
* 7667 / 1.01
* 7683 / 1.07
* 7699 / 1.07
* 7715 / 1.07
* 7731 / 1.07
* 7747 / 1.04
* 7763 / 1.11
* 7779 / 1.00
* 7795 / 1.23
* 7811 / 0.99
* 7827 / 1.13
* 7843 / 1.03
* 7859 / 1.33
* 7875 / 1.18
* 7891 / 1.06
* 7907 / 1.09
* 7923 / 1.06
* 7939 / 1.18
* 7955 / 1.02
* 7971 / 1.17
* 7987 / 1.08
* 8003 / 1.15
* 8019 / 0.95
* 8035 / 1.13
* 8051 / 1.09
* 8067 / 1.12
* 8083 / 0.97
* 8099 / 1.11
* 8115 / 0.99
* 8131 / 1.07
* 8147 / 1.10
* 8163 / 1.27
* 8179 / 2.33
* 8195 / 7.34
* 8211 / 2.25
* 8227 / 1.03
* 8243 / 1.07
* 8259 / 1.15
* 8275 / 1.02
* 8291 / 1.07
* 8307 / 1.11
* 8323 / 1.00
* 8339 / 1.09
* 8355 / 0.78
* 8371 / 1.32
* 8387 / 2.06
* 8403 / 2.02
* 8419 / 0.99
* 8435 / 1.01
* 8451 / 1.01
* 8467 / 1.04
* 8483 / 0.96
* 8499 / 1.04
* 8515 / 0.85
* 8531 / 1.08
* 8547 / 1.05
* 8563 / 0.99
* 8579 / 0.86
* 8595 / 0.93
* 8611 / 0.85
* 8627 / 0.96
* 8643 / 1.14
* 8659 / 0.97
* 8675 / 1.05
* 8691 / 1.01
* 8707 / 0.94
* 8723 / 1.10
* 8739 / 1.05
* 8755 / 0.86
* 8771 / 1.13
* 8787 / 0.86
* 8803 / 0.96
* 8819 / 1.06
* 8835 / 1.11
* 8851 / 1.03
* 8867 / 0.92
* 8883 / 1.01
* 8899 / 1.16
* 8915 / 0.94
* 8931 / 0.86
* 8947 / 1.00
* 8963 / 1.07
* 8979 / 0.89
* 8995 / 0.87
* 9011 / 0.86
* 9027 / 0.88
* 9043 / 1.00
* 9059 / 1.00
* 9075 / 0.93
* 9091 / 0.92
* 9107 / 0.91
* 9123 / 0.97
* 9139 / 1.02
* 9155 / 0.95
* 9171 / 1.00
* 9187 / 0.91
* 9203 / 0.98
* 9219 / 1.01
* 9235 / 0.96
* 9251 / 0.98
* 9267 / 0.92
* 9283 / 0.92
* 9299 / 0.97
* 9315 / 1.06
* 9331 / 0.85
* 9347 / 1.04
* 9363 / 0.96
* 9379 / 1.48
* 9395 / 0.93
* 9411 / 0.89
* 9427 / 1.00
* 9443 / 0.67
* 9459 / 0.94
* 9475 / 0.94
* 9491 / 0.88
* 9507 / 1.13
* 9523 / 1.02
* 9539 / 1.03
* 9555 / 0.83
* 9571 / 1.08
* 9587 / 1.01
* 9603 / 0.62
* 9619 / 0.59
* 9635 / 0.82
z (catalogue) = 0.25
